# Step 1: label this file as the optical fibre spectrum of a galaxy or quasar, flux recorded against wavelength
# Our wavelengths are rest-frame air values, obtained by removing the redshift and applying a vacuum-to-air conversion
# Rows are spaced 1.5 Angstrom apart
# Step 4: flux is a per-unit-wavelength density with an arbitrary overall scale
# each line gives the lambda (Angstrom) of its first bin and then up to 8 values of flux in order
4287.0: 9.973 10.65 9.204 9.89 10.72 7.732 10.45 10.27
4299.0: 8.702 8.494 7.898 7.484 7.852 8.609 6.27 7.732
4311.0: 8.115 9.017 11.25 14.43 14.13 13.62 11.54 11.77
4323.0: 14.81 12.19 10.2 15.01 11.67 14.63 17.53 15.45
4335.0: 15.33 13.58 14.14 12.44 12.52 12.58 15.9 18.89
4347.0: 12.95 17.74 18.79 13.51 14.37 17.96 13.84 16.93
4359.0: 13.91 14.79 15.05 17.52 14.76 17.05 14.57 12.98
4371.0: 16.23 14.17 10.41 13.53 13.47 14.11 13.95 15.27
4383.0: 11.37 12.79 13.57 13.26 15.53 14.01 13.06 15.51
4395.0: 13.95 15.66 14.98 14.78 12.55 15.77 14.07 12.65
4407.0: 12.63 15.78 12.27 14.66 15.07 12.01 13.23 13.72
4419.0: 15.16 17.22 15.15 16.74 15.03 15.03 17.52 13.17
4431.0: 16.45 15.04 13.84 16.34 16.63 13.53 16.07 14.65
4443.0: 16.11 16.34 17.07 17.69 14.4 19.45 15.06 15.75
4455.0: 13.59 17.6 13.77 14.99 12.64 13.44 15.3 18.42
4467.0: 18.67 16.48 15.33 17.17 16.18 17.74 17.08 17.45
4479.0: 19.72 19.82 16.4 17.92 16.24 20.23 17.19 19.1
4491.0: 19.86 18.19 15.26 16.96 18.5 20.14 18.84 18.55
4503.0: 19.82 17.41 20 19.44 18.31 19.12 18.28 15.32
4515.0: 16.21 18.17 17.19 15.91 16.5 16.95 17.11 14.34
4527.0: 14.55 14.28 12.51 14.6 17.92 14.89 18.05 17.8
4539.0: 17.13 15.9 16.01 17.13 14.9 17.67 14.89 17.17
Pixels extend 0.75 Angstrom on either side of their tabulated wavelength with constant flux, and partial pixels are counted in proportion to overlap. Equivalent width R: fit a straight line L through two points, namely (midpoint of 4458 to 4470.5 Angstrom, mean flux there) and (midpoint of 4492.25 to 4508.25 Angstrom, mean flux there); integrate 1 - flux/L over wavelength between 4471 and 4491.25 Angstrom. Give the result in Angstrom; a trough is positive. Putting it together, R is -1.3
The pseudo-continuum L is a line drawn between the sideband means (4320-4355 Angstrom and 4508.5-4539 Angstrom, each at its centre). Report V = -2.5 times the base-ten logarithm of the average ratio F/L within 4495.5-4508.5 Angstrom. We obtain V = -0.17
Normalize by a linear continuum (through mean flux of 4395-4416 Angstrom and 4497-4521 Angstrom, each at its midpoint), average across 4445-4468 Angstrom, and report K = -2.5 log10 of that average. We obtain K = 0.01 mag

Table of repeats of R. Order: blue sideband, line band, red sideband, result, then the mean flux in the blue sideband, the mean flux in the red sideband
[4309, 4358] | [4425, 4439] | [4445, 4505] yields 0.7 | 13.8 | 17.1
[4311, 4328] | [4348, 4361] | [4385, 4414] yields -2.6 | 12.3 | 14.2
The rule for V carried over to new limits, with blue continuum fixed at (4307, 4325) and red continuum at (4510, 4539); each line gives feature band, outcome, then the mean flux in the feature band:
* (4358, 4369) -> -0.236 mag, 15.4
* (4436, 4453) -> -0.125 mag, 16.1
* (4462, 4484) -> -0.144 mag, 17.2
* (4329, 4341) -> -0.230 mag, 14.4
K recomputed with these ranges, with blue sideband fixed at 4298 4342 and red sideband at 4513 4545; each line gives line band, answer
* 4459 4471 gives -0.07 mag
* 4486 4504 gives -0.20 mag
